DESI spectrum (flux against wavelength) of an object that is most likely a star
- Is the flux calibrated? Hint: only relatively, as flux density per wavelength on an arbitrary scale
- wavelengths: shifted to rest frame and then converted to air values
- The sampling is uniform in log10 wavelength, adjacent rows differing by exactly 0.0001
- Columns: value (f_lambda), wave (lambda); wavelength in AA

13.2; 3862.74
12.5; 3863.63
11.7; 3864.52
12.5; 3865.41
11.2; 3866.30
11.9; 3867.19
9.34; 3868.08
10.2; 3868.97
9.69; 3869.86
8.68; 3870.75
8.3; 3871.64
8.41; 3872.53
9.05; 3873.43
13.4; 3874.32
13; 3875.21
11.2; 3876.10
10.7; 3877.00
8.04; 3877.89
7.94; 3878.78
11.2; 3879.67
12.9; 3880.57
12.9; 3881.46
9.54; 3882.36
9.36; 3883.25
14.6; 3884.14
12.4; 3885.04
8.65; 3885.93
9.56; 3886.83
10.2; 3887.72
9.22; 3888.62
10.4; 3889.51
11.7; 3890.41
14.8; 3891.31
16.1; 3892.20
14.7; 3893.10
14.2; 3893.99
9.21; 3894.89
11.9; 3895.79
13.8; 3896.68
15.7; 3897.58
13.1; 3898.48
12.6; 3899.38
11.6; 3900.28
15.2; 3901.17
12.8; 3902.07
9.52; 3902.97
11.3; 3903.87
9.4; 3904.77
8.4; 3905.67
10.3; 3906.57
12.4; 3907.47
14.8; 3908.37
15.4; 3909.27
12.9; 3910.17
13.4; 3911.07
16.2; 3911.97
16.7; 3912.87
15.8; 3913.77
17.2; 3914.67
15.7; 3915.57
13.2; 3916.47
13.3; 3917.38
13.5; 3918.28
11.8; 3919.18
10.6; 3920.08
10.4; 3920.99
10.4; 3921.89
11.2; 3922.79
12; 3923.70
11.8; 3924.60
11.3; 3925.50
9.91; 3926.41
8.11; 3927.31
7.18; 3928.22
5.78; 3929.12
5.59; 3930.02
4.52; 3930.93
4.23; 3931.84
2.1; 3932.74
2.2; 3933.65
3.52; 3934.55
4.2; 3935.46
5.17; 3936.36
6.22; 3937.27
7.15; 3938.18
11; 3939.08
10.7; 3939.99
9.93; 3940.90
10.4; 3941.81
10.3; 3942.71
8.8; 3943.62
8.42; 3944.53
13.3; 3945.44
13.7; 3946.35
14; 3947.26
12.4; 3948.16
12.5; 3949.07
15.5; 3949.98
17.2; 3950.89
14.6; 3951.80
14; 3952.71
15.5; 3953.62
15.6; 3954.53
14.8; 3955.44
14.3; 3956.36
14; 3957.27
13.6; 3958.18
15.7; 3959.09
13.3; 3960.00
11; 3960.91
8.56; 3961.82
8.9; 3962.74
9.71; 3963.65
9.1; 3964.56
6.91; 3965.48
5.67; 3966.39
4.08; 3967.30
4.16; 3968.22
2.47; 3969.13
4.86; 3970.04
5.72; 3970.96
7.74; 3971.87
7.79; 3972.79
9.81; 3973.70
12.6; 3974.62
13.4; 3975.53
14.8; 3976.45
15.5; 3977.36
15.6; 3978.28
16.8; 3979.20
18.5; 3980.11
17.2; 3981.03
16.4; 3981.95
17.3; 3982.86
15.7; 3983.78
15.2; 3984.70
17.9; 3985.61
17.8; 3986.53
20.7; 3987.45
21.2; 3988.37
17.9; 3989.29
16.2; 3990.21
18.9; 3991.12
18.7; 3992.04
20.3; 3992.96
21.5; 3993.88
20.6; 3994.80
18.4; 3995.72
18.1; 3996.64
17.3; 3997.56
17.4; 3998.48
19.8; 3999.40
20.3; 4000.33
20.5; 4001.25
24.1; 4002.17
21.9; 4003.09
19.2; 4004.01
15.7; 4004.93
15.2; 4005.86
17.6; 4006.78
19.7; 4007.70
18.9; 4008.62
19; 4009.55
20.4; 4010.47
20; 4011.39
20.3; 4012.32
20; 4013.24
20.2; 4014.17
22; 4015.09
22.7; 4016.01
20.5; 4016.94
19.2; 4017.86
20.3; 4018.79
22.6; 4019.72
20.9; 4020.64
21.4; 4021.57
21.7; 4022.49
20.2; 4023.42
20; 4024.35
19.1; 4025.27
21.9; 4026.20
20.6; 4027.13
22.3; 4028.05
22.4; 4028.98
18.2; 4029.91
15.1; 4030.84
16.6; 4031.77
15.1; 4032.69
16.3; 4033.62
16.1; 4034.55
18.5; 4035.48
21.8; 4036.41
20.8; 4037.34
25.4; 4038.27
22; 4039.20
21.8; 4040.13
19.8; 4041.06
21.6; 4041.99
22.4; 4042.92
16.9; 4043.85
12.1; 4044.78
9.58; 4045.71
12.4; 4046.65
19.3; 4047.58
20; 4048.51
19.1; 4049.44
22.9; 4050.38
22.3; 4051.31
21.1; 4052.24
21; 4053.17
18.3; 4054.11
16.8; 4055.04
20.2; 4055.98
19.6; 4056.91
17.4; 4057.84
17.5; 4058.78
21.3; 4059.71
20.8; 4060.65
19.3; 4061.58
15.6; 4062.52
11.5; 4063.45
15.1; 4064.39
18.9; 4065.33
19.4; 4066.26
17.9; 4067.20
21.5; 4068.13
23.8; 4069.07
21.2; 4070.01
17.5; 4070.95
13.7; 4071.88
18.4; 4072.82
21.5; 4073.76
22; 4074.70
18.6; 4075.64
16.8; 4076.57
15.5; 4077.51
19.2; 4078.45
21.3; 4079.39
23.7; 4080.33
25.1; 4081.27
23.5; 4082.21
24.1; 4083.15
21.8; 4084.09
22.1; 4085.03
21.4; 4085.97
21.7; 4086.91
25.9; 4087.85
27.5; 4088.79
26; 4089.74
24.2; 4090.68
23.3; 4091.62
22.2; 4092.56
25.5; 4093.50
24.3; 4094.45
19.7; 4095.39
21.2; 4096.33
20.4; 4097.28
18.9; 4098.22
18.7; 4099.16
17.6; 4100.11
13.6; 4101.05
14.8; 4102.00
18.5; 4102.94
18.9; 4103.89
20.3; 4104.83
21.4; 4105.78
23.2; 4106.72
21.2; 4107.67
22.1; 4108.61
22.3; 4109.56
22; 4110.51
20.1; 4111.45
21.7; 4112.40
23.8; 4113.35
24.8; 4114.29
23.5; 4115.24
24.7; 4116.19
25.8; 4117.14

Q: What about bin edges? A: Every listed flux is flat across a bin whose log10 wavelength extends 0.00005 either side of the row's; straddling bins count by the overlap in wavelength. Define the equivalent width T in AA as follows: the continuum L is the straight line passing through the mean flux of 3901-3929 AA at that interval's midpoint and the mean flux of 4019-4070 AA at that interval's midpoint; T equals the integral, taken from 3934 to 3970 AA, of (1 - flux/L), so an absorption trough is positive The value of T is 9.54 AA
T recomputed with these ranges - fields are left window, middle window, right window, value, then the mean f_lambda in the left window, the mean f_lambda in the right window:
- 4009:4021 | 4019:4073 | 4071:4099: 5.0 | 20.6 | 21.6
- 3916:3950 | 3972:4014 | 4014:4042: -3.9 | 9.3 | 20.2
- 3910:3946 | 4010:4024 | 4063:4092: -3.8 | 9.88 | 20.8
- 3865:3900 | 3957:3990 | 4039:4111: 6.5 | 11.3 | 20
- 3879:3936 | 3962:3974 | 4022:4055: 6.6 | 11.2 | 19.2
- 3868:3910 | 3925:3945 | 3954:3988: 8.0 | 11.5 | 12.3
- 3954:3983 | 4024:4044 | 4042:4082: -3.9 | 11.4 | 18.8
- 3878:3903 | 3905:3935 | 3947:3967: 3.8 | 12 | 12.5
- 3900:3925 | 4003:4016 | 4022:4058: -1.2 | 12.8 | 19.2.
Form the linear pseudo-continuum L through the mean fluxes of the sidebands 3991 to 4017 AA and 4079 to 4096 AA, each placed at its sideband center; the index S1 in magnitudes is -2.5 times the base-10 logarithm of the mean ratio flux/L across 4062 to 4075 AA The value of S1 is 0.23 mag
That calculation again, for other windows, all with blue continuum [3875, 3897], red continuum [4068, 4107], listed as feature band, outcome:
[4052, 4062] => 0.01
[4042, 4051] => 0.09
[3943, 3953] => 0.11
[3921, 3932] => 0.47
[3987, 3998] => -0.16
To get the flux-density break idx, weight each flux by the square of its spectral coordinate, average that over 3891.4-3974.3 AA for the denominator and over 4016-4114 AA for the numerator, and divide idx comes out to 2.0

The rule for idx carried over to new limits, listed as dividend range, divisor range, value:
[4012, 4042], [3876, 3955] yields 1.90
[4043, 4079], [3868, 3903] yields 1.75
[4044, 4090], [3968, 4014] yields 1.22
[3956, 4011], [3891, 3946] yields 1.44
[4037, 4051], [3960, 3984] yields 1.83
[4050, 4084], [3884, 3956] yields 1.86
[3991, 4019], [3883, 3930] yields 1.71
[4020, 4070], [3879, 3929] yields 1.69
